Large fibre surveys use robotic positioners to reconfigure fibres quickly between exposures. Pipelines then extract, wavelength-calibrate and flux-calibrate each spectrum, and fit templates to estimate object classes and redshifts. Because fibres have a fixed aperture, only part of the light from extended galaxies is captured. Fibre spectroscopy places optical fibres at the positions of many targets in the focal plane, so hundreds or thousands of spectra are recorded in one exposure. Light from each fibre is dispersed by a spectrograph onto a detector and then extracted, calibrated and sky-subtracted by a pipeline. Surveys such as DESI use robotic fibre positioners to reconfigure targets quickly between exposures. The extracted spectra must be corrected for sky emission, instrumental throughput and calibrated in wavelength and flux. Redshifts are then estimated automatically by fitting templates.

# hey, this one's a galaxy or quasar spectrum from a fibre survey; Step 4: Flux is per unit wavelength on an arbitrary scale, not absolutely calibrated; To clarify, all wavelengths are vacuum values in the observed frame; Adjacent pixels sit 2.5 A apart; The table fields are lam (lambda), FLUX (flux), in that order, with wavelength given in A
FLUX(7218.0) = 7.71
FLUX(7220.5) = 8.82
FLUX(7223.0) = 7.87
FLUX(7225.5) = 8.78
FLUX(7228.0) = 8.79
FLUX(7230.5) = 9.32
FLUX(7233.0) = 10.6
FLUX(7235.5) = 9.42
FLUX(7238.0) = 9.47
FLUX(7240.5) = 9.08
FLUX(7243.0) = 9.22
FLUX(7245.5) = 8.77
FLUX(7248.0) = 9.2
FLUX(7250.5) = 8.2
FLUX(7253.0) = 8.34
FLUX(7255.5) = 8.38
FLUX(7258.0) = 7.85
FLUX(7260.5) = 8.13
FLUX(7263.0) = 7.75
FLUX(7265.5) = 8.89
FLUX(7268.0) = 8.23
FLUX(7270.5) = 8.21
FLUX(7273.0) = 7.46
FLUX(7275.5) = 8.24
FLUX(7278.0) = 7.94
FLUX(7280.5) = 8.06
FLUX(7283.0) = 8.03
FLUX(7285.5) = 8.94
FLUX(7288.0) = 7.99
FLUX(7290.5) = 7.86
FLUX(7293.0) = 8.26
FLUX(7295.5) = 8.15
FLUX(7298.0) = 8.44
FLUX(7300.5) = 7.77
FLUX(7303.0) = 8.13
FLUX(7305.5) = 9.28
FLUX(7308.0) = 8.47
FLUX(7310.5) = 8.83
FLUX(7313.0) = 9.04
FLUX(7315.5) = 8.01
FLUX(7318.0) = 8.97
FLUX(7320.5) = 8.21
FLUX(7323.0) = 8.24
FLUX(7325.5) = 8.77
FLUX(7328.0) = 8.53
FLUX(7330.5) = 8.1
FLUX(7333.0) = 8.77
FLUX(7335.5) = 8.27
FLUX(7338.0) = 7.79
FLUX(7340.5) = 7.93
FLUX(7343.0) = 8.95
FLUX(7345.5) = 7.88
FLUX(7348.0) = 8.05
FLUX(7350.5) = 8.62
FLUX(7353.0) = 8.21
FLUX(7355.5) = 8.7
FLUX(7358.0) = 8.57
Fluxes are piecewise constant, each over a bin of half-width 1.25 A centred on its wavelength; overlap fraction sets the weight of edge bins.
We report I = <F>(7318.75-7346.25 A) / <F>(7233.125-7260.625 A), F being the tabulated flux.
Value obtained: 0.94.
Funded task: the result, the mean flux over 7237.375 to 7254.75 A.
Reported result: 8.86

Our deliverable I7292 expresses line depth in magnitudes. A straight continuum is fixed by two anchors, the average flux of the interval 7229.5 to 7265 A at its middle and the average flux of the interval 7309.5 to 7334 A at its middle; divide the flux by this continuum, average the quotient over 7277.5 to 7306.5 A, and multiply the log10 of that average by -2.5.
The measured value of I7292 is 0.05 mag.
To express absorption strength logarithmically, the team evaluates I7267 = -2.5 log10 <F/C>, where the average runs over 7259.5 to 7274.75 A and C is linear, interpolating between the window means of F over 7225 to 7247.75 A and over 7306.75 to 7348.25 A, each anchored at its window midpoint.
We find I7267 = 0.11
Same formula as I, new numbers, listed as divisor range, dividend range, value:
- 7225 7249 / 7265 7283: 0.87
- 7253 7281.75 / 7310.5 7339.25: 1.04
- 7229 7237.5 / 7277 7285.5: 0.84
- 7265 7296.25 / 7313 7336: 1.04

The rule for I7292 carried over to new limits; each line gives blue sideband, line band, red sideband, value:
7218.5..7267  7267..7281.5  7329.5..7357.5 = 0.079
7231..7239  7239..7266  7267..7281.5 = 0.059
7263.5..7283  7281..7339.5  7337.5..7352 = -0.027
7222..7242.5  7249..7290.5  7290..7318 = 0.080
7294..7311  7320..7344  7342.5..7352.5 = 0.000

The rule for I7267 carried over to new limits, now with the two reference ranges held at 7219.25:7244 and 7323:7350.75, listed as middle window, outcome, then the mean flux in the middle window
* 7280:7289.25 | 0.058 mag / 8.27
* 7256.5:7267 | 0.094 mag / 8.16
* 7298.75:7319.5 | -0.003 mag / 8.56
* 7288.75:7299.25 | 0.062 mag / 8.17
